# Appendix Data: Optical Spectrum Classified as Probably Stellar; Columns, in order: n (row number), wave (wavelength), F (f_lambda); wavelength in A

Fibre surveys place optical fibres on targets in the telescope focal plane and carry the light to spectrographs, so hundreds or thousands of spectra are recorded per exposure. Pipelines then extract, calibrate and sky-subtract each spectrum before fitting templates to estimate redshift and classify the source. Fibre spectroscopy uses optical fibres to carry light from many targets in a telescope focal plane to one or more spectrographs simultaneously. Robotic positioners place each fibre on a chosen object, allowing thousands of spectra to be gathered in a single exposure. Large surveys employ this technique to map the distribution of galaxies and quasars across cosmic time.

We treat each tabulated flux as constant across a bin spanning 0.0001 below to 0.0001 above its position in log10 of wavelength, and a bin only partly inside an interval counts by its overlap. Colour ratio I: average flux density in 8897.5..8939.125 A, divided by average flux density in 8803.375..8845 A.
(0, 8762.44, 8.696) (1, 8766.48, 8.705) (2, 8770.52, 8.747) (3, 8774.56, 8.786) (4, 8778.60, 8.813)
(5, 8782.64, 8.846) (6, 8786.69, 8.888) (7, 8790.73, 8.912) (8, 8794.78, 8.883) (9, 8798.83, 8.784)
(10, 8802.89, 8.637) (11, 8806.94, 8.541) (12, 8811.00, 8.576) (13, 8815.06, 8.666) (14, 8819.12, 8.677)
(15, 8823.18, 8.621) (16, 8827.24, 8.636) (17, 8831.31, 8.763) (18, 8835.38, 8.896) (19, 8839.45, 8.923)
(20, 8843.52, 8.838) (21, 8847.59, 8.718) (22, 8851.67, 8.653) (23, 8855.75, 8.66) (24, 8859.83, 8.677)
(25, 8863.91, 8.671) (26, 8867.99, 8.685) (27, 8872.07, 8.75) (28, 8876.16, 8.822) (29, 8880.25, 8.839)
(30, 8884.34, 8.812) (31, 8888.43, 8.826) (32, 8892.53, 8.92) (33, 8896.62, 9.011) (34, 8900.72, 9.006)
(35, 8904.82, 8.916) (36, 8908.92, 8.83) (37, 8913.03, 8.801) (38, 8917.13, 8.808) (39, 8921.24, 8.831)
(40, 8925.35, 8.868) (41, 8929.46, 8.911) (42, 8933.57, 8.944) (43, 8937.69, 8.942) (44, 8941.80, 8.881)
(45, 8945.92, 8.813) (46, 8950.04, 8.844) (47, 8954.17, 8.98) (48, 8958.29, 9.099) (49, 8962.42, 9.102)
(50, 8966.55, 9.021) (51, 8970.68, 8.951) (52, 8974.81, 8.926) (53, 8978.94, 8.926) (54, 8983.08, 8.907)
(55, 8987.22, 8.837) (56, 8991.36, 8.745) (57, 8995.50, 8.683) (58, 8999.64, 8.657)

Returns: 1.02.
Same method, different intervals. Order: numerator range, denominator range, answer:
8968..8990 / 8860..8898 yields 1.01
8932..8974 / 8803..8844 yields 1.03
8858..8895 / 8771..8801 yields 0.99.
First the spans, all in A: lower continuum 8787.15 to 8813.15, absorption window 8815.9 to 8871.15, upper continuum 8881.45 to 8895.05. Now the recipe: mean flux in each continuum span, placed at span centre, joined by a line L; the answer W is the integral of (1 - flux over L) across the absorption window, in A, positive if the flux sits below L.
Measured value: 0.4 A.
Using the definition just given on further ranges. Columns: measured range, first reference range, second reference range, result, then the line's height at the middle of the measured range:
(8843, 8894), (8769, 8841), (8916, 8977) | 0.5 A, 8.83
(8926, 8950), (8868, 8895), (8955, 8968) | 0.3 A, 8.99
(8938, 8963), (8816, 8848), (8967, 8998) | -0.3 A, 8.84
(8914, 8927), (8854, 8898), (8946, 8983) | 0.1 A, 8.88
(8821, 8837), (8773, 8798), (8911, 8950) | 0.2 A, 8.86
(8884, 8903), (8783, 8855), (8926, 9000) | -0.2 A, 8.83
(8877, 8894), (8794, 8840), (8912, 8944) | -0.1 A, 8.81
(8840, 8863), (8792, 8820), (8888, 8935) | 0.1 A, 8.77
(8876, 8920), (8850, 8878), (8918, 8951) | -0.4 A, 8.79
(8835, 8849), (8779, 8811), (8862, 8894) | -0.1 A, 8.78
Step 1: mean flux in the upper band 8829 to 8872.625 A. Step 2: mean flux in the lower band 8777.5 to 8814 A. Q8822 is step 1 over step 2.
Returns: 1.00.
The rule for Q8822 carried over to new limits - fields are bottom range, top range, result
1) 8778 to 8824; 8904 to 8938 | 1.01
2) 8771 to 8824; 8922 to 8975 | 1.02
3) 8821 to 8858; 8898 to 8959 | 1.02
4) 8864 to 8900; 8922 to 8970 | 1.01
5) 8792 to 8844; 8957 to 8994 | 1.02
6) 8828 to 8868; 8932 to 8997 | 1.02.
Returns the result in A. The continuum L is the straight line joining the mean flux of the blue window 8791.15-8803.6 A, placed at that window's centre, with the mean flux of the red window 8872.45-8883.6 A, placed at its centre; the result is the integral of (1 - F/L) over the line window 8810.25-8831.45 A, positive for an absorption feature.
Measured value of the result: 0.4 A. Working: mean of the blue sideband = 8.8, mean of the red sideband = 8.81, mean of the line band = 8.65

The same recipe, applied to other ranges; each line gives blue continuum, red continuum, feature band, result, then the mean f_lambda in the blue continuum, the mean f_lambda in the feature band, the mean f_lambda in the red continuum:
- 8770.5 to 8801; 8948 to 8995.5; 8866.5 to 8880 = 0.2 A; 8.84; 8.77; 8.93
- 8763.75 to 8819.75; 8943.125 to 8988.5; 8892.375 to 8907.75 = -0.2 A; 8.75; 8.96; 8.95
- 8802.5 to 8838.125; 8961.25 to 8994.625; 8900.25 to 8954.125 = -0.2 A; 8.67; 8.88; 8.91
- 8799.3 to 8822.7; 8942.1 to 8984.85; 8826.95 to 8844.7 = -0.3 A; 8.63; 8.82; 8.95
